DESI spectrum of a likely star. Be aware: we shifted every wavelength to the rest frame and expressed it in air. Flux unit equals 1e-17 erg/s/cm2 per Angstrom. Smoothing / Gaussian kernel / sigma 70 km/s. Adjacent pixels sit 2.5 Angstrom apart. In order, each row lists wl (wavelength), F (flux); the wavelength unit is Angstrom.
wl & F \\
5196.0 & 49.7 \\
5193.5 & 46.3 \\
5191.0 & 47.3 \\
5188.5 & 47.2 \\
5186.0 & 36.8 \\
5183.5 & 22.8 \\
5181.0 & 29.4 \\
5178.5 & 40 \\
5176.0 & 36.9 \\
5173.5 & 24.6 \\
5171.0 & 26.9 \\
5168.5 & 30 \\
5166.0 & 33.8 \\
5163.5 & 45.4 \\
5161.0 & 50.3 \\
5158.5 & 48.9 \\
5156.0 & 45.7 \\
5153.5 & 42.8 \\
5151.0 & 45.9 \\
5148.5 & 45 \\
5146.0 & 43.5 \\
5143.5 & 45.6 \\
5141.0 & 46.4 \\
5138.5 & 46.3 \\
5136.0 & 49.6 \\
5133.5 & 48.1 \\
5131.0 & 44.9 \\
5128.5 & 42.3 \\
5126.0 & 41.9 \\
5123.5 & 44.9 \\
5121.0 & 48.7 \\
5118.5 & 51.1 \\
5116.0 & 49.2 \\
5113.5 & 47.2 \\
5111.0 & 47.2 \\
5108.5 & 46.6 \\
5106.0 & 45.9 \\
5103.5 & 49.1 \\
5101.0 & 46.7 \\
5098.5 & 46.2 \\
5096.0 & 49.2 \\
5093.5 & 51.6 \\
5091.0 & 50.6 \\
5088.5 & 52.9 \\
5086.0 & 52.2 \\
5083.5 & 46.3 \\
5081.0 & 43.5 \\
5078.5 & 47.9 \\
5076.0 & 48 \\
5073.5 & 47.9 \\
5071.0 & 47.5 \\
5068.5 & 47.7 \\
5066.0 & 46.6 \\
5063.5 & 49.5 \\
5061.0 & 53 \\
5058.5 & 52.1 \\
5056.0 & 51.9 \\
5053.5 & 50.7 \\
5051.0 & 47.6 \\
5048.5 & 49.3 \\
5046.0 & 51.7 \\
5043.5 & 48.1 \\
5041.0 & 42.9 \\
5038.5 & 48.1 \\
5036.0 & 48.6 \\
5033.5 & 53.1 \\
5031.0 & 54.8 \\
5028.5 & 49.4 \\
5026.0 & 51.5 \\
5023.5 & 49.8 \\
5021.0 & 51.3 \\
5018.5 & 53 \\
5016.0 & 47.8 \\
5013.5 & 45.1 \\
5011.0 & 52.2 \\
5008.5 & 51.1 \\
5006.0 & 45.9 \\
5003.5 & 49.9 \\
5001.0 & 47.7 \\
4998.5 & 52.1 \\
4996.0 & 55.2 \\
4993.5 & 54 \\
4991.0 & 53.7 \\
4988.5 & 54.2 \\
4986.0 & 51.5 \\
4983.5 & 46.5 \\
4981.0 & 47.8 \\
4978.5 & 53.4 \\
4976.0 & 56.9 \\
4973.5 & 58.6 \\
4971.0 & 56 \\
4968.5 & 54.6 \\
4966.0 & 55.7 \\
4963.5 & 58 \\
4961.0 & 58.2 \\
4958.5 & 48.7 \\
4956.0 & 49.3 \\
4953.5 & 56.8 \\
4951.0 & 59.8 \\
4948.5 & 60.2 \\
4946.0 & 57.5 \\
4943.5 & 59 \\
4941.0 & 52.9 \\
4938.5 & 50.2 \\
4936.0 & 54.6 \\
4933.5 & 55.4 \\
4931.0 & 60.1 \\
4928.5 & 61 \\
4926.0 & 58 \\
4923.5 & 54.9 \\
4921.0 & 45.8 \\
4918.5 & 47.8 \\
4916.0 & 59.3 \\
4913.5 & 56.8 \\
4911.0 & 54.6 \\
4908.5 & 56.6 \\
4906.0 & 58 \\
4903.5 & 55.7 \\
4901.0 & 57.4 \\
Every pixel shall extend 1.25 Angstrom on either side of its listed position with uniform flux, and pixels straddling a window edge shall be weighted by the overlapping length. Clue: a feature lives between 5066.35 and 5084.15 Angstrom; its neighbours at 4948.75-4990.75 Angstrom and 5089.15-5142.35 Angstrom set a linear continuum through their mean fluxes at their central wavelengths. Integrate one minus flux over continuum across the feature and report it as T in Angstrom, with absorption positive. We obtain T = 0.8 Angstrom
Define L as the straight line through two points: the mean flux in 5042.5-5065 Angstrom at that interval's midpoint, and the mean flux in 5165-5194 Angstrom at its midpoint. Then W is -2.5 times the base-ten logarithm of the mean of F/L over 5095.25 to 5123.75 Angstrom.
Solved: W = -0.10 mag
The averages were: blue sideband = 50.4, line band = 47.7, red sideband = 34.9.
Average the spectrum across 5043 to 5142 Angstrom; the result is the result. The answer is 48.2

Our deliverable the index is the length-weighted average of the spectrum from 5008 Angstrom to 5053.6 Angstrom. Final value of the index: 49.8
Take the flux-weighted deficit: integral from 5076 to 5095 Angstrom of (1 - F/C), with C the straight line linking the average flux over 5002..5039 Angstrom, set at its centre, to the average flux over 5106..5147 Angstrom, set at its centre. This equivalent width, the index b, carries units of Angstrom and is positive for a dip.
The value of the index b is -0.5 Angstrom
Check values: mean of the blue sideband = 50.1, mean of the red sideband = 46.5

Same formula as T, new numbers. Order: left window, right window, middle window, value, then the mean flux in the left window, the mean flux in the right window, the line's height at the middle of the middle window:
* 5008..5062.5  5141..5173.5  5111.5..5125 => -1.2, 50.1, 41.5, 44.2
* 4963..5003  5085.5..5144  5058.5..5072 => 0.2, 53.3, 47.7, 49.8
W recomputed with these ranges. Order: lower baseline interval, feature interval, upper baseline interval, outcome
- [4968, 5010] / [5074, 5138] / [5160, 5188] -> -0.16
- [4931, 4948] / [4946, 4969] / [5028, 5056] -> -0.03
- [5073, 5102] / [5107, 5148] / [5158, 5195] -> -0.07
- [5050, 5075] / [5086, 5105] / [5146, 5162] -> -0.03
